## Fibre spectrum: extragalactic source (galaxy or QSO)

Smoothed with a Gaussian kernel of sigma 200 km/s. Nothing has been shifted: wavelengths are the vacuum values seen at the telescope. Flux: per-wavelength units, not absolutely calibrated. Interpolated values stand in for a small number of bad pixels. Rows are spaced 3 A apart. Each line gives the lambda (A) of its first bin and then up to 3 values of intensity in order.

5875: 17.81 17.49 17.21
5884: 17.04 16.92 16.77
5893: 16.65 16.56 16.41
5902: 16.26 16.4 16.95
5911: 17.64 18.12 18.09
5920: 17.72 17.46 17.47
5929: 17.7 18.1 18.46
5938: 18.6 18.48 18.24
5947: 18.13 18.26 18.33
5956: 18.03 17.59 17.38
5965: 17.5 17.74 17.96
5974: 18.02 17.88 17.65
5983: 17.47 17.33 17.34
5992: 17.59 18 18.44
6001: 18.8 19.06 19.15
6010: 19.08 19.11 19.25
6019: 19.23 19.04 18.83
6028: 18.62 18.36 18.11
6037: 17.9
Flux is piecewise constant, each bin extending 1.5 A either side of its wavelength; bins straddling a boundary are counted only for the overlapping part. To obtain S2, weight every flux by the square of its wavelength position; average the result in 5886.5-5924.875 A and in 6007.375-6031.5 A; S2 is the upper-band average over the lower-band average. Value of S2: 1.2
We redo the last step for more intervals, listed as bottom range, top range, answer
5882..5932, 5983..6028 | 1.12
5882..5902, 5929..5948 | 1.11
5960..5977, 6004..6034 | 1.09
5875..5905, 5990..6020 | 1.16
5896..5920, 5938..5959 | 1.08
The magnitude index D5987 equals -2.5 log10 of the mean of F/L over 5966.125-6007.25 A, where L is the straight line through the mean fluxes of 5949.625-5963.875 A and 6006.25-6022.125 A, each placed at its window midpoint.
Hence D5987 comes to 0.033 mag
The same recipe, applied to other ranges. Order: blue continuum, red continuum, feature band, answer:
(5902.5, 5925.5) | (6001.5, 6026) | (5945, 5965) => 0.011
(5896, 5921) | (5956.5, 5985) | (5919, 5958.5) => -0.040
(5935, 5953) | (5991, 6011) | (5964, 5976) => 0.039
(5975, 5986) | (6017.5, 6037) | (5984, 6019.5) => -0.024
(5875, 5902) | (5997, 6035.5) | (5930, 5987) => 0.000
